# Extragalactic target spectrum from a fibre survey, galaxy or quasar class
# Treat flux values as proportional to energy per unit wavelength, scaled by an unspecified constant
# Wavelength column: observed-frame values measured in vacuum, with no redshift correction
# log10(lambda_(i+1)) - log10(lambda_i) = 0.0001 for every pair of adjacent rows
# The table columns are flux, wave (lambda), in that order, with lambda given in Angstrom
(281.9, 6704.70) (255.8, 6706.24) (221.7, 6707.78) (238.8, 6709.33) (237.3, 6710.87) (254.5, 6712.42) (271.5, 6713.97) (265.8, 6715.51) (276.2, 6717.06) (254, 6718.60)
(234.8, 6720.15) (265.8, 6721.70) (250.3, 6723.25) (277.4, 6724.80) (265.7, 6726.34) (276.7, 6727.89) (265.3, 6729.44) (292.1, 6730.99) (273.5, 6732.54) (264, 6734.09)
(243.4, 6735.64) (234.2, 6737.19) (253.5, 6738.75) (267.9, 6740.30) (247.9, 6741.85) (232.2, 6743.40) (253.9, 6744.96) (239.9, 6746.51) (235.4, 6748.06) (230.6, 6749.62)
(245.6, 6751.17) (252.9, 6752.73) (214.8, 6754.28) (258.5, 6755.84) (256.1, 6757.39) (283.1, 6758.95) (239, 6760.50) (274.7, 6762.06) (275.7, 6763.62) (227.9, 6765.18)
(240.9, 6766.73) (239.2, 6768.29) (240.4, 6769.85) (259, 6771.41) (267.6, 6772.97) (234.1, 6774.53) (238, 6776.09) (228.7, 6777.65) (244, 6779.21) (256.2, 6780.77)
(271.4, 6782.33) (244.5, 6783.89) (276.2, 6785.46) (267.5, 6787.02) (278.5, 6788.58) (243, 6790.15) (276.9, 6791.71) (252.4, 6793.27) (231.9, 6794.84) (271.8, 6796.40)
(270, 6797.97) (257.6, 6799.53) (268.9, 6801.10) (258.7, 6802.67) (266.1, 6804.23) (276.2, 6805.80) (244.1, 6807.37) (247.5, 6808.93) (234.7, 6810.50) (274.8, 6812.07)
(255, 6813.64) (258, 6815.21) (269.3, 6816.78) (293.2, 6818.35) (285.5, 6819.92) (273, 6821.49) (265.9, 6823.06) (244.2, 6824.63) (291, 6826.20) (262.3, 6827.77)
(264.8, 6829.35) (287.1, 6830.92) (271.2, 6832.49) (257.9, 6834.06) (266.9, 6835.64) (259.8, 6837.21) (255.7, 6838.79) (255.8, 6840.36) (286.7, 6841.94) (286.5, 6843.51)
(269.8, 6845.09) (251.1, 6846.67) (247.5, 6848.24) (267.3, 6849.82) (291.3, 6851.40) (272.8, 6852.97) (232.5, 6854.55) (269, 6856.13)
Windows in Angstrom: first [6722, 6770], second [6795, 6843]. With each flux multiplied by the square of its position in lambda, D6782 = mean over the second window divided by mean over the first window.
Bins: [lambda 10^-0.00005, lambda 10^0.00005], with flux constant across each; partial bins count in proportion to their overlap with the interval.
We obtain 1.1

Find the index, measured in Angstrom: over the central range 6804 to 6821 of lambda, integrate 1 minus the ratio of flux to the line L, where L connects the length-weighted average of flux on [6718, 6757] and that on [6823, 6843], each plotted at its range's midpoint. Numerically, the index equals 0.0 Angstrom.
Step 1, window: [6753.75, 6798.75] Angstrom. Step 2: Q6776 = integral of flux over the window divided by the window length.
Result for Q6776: 254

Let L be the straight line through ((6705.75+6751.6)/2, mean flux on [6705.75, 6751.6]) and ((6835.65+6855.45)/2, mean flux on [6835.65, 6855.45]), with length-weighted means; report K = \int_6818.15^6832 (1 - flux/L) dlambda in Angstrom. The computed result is -0.5 Angstrom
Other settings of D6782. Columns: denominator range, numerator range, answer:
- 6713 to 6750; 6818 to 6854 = 1.08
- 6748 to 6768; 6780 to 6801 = 1.06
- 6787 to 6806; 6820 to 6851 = 1.03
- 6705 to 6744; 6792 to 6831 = 1.05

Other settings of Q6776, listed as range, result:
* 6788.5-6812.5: 259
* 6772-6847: 262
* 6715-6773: 254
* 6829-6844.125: 269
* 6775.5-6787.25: 253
